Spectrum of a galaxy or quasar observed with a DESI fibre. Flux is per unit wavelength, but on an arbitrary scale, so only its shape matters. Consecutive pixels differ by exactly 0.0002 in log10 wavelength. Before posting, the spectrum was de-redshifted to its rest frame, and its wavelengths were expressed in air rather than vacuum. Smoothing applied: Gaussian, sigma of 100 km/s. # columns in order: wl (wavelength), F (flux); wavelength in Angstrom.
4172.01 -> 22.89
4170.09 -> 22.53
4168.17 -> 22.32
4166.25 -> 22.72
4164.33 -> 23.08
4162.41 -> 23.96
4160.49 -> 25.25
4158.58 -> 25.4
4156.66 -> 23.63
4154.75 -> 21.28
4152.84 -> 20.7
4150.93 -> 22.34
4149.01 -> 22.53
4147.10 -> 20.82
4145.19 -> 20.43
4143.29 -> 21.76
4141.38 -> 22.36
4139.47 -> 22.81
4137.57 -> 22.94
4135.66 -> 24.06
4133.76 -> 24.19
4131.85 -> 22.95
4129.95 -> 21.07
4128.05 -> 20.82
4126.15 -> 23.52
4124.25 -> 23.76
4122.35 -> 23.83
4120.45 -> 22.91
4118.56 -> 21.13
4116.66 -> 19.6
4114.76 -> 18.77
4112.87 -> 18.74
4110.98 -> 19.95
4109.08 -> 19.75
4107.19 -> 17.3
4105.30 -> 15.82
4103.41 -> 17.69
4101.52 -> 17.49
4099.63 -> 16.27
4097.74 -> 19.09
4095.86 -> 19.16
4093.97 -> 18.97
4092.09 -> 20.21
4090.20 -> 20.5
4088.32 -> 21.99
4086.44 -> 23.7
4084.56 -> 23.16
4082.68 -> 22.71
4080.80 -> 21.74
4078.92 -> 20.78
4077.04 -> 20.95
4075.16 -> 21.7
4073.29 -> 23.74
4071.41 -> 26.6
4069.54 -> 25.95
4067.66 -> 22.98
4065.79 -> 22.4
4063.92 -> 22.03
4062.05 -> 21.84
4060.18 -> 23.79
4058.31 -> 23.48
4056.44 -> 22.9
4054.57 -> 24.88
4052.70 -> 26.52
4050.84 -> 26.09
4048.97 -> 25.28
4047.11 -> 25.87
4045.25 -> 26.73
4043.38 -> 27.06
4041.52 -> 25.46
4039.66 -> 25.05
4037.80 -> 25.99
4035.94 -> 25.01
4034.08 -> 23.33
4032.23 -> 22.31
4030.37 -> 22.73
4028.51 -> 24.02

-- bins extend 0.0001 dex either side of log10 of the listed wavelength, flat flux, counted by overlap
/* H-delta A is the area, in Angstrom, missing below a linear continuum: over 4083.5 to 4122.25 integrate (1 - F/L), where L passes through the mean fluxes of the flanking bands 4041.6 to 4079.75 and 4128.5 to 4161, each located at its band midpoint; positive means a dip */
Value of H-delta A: 6.0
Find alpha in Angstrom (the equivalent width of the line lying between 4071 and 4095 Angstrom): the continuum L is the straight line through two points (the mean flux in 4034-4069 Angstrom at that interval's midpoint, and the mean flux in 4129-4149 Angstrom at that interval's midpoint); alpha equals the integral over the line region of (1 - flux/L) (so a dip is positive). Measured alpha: 1.9 Angstrom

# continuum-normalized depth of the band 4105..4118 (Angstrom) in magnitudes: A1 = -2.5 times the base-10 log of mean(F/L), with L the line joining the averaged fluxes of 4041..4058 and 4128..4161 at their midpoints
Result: 0.25 mag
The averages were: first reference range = 25.6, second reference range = 22.5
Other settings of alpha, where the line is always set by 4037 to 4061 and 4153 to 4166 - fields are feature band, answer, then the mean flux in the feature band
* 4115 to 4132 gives 1.5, 22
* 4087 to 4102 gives 3.2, 19.4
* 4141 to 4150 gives 0.8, 21.5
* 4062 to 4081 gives 1.6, 22.9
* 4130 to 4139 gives 0.3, 23.3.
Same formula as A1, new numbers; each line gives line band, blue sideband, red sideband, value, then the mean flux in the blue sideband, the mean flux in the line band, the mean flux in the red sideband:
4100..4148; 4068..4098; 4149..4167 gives 0.08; 22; 20.9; 23.1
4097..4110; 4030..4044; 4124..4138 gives 0.31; 24.6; 17.6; 22.9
